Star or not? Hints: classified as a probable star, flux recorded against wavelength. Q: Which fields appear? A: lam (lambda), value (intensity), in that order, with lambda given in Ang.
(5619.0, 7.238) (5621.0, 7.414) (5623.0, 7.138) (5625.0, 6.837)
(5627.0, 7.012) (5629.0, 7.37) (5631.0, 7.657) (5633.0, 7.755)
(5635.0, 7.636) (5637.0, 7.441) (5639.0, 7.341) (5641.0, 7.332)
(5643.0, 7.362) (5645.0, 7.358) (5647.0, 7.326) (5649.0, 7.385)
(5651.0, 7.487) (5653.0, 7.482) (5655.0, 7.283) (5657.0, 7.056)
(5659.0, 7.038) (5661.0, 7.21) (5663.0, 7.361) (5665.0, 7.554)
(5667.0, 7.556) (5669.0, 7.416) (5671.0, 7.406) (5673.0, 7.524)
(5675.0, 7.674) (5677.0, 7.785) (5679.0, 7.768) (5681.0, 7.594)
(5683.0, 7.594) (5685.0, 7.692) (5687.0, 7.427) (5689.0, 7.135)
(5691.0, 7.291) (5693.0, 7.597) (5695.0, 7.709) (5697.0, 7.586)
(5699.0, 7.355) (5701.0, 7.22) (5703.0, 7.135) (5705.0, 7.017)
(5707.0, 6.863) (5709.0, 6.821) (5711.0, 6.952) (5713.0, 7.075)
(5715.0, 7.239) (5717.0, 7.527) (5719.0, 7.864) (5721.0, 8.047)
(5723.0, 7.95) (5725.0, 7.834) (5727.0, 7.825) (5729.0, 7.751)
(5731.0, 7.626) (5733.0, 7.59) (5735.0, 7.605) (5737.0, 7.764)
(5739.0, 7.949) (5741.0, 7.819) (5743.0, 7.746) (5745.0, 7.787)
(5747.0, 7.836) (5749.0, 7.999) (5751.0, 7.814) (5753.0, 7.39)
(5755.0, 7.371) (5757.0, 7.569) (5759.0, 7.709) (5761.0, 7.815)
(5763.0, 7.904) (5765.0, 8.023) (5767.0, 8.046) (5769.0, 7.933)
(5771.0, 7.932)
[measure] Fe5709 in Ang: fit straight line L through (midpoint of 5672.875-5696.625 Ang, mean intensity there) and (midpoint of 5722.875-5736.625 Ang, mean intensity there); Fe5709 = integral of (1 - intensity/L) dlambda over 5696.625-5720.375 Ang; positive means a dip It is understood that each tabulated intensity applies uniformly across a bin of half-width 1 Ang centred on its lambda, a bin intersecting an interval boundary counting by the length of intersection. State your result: 1.3 Ang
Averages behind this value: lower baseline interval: 7.57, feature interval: 7.22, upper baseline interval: 7.73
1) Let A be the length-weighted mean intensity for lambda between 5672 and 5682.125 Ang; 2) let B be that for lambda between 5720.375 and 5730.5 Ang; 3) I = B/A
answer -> 1.03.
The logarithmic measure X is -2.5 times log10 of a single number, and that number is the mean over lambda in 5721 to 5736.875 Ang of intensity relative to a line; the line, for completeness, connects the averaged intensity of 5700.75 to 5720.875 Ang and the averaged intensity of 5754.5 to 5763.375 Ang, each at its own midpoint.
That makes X -0.05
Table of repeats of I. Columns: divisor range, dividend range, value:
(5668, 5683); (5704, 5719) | 0.94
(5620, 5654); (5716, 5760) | 1.05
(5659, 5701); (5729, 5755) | 1.03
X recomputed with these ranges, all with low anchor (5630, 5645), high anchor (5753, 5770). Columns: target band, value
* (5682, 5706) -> 0.03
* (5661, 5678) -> 0.01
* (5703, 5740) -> 0.03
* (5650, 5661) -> 0.04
